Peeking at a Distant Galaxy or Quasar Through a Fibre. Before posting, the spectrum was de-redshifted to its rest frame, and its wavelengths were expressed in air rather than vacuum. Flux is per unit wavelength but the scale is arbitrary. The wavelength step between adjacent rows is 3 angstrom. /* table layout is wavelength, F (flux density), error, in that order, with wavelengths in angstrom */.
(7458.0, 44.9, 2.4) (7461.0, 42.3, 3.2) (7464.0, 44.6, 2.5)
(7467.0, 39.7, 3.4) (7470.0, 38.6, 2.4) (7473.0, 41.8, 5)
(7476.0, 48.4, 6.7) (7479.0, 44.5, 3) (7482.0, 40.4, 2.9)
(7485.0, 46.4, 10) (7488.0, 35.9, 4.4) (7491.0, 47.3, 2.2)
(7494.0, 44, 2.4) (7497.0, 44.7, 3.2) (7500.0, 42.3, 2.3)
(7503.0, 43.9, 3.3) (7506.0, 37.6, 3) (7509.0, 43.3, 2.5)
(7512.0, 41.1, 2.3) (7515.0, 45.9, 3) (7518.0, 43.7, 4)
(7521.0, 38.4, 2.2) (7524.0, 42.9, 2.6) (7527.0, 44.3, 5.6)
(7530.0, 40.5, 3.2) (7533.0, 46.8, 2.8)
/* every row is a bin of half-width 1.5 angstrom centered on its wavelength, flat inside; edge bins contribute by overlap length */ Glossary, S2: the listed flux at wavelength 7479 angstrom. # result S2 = 44.5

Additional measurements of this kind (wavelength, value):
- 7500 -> 42.3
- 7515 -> 45.9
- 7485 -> 46.4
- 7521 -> 38.4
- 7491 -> 47.3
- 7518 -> 43.7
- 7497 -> 44.7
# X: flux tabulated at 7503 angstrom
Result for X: 43.9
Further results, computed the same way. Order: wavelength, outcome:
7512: 41.1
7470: 38.6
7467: 39.7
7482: 40.4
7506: 37.6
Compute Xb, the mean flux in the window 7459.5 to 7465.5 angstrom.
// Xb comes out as 43.4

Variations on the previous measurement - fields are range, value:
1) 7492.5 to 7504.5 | 43.7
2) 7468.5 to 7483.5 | 42.7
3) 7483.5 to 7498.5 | 43.7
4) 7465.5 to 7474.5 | 40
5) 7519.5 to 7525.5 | 40.6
